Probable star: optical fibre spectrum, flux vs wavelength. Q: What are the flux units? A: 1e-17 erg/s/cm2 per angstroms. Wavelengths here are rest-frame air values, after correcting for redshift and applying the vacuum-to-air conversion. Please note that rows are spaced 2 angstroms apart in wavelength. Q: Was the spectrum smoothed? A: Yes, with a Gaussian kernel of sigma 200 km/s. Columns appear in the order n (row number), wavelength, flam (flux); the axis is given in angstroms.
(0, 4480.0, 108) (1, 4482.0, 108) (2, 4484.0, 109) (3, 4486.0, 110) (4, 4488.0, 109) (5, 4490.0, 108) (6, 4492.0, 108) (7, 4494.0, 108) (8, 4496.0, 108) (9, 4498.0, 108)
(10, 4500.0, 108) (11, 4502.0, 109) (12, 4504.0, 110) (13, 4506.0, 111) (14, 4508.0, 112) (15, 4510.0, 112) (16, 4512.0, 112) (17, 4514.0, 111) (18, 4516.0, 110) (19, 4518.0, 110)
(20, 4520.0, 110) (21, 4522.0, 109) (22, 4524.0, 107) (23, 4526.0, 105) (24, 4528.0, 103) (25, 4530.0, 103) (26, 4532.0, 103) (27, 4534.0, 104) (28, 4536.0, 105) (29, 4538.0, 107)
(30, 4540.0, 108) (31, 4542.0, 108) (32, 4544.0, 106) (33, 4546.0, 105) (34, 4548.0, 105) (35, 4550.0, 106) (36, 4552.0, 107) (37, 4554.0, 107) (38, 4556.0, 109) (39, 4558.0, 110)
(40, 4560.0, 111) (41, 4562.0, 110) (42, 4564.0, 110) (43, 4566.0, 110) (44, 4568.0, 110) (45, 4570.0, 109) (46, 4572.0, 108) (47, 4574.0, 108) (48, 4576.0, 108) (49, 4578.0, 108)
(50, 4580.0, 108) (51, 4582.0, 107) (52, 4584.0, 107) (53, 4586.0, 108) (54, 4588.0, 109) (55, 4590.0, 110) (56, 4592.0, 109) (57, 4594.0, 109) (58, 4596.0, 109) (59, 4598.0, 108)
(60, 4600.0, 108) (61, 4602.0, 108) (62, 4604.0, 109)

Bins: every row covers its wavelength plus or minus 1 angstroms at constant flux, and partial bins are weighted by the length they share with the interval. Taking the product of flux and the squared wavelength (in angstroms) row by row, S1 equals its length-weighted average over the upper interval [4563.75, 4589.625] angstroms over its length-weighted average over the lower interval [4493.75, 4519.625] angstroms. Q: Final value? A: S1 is 1.0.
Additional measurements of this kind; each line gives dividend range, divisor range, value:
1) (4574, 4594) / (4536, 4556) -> 1.03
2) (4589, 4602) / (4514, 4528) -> 1.04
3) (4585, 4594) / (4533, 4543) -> 1.05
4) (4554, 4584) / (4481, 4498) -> 1.04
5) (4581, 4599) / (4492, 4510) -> 1.03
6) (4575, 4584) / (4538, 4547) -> 1.02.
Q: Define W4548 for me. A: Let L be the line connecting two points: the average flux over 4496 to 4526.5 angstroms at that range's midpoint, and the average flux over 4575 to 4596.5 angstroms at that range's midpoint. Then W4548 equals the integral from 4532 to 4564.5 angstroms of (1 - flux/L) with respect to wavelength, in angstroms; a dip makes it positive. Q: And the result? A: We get 0.5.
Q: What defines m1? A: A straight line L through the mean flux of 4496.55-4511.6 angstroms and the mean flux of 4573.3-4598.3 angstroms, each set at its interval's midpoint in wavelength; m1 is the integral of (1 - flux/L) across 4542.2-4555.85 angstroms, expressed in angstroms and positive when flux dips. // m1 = 0.3 angstroms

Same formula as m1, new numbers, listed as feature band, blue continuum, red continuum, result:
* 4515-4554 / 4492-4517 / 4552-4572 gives 1.1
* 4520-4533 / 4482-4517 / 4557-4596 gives 0.5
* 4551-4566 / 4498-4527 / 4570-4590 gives -0.1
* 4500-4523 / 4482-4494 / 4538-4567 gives -0.4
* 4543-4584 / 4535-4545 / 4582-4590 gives -0.2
